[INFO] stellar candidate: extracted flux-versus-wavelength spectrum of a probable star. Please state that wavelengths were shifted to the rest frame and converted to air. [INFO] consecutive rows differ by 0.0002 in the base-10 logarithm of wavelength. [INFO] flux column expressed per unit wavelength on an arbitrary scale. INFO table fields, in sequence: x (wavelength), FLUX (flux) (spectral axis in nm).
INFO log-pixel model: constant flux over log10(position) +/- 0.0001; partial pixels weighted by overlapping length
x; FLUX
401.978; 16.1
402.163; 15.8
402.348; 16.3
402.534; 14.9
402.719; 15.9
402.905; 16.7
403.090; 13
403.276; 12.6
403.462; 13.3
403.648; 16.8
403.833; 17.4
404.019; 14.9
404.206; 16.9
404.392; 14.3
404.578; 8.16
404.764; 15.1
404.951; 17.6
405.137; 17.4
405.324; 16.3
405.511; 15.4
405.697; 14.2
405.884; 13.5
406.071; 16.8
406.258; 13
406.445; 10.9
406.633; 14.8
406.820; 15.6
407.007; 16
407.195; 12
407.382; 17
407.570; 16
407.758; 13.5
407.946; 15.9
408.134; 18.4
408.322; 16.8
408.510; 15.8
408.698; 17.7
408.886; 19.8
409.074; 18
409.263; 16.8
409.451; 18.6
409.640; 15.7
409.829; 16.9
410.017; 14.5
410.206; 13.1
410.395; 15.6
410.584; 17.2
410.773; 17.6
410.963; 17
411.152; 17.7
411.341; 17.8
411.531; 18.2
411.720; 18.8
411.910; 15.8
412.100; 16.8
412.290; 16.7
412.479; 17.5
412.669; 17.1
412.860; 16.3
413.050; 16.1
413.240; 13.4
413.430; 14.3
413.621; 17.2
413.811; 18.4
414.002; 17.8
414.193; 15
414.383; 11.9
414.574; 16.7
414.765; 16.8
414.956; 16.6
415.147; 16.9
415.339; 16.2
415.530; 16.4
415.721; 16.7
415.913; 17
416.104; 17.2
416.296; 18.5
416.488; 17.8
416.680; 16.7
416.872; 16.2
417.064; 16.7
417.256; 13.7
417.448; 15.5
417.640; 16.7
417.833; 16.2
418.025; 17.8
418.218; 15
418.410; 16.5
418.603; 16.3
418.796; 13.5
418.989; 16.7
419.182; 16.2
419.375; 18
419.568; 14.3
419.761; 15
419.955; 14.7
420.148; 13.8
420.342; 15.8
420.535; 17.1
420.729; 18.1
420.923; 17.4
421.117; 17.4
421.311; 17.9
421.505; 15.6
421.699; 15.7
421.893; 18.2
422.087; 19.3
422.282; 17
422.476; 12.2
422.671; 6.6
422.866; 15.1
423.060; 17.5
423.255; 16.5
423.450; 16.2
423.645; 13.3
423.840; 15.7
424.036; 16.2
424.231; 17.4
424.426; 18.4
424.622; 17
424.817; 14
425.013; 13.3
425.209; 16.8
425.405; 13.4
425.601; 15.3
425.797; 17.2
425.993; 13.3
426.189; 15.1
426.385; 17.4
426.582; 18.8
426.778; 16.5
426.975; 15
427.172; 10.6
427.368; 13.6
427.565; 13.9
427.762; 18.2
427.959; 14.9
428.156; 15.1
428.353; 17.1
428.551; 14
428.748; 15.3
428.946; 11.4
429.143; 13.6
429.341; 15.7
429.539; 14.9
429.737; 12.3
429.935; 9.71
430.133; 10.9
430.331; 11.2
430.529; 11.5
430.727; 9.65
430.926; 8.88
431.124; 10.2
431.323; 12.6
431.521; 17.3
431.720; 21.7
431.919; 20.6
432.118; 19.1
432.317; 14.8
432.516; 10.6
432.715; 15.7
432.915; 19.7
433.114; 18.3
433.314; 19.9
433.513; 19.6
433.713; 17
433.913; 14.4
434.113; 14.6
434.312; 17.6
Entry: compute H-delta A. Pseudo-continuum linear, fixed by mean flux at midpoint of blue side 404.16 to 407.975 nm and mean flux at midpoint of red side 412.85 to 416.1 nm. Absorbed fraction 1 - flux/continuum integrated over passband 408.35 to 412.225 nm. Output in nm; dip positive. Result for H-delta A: -0.38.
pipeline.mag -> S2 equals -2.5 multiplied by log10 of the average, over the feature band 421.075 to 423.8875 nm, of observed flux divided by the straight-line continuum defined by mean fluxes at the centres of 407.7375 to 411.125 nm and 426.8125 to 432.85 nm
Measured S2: -0.04 mag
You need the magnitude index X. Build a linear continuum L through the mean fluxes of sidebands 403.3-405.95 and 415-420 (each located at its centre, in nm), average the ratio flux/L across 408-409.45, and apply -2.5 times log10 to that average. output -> -0.15 mag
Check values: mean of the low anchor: 15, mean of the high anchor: 16.3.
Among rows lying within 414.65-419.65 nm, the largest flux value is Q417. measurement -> 18.5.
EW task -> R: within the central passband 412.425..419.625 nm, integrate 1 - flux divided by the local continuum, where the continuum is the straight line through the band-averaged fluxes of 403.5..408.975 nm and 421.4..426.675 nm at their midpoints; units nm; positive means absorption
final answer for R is -0.330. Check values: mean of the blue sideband 15.4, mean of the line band 16.3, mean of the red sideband 15.6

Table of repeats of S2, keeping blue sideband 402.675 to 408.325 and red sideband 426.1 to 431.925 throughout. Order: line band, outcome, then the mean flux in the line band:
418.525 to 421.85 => -0.12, 16.1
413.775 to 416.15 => -0.12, 16.4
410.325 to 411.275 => -0.16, 17.1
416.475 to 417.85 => -0.11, 16.1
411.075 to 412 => -0.19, 17.7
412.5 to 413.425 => -0.07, 15.7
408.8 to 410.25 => -0.13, 16.8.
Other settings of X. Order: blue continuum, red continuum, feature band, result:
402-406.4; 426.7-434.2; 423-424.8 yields -0.11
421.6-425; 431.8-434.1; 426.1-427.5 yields 0.06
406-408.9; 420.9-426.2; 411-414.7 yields -0.06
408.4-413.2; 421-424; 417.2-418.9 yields 0.03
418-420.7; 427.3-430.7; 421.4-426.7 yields -0.07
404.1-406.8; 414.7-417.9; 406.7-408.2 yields -0.04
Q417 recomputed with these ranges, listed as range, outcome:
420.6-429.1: 19.3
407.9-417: 19.8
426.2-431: 18.8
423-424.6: 18.4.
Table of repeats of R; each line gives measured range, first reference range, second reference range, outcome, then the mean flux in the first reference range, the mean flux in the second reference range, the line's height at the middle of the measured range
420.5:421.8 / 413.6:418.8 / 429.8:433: -0.12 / 16.4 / 14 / 15.6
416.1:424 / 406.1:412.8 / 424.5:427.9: -0.16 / 16.3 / 15.3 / 15.7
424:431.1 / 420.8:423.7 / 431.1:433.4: 0.88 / 15.8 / 16.9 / 16.4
